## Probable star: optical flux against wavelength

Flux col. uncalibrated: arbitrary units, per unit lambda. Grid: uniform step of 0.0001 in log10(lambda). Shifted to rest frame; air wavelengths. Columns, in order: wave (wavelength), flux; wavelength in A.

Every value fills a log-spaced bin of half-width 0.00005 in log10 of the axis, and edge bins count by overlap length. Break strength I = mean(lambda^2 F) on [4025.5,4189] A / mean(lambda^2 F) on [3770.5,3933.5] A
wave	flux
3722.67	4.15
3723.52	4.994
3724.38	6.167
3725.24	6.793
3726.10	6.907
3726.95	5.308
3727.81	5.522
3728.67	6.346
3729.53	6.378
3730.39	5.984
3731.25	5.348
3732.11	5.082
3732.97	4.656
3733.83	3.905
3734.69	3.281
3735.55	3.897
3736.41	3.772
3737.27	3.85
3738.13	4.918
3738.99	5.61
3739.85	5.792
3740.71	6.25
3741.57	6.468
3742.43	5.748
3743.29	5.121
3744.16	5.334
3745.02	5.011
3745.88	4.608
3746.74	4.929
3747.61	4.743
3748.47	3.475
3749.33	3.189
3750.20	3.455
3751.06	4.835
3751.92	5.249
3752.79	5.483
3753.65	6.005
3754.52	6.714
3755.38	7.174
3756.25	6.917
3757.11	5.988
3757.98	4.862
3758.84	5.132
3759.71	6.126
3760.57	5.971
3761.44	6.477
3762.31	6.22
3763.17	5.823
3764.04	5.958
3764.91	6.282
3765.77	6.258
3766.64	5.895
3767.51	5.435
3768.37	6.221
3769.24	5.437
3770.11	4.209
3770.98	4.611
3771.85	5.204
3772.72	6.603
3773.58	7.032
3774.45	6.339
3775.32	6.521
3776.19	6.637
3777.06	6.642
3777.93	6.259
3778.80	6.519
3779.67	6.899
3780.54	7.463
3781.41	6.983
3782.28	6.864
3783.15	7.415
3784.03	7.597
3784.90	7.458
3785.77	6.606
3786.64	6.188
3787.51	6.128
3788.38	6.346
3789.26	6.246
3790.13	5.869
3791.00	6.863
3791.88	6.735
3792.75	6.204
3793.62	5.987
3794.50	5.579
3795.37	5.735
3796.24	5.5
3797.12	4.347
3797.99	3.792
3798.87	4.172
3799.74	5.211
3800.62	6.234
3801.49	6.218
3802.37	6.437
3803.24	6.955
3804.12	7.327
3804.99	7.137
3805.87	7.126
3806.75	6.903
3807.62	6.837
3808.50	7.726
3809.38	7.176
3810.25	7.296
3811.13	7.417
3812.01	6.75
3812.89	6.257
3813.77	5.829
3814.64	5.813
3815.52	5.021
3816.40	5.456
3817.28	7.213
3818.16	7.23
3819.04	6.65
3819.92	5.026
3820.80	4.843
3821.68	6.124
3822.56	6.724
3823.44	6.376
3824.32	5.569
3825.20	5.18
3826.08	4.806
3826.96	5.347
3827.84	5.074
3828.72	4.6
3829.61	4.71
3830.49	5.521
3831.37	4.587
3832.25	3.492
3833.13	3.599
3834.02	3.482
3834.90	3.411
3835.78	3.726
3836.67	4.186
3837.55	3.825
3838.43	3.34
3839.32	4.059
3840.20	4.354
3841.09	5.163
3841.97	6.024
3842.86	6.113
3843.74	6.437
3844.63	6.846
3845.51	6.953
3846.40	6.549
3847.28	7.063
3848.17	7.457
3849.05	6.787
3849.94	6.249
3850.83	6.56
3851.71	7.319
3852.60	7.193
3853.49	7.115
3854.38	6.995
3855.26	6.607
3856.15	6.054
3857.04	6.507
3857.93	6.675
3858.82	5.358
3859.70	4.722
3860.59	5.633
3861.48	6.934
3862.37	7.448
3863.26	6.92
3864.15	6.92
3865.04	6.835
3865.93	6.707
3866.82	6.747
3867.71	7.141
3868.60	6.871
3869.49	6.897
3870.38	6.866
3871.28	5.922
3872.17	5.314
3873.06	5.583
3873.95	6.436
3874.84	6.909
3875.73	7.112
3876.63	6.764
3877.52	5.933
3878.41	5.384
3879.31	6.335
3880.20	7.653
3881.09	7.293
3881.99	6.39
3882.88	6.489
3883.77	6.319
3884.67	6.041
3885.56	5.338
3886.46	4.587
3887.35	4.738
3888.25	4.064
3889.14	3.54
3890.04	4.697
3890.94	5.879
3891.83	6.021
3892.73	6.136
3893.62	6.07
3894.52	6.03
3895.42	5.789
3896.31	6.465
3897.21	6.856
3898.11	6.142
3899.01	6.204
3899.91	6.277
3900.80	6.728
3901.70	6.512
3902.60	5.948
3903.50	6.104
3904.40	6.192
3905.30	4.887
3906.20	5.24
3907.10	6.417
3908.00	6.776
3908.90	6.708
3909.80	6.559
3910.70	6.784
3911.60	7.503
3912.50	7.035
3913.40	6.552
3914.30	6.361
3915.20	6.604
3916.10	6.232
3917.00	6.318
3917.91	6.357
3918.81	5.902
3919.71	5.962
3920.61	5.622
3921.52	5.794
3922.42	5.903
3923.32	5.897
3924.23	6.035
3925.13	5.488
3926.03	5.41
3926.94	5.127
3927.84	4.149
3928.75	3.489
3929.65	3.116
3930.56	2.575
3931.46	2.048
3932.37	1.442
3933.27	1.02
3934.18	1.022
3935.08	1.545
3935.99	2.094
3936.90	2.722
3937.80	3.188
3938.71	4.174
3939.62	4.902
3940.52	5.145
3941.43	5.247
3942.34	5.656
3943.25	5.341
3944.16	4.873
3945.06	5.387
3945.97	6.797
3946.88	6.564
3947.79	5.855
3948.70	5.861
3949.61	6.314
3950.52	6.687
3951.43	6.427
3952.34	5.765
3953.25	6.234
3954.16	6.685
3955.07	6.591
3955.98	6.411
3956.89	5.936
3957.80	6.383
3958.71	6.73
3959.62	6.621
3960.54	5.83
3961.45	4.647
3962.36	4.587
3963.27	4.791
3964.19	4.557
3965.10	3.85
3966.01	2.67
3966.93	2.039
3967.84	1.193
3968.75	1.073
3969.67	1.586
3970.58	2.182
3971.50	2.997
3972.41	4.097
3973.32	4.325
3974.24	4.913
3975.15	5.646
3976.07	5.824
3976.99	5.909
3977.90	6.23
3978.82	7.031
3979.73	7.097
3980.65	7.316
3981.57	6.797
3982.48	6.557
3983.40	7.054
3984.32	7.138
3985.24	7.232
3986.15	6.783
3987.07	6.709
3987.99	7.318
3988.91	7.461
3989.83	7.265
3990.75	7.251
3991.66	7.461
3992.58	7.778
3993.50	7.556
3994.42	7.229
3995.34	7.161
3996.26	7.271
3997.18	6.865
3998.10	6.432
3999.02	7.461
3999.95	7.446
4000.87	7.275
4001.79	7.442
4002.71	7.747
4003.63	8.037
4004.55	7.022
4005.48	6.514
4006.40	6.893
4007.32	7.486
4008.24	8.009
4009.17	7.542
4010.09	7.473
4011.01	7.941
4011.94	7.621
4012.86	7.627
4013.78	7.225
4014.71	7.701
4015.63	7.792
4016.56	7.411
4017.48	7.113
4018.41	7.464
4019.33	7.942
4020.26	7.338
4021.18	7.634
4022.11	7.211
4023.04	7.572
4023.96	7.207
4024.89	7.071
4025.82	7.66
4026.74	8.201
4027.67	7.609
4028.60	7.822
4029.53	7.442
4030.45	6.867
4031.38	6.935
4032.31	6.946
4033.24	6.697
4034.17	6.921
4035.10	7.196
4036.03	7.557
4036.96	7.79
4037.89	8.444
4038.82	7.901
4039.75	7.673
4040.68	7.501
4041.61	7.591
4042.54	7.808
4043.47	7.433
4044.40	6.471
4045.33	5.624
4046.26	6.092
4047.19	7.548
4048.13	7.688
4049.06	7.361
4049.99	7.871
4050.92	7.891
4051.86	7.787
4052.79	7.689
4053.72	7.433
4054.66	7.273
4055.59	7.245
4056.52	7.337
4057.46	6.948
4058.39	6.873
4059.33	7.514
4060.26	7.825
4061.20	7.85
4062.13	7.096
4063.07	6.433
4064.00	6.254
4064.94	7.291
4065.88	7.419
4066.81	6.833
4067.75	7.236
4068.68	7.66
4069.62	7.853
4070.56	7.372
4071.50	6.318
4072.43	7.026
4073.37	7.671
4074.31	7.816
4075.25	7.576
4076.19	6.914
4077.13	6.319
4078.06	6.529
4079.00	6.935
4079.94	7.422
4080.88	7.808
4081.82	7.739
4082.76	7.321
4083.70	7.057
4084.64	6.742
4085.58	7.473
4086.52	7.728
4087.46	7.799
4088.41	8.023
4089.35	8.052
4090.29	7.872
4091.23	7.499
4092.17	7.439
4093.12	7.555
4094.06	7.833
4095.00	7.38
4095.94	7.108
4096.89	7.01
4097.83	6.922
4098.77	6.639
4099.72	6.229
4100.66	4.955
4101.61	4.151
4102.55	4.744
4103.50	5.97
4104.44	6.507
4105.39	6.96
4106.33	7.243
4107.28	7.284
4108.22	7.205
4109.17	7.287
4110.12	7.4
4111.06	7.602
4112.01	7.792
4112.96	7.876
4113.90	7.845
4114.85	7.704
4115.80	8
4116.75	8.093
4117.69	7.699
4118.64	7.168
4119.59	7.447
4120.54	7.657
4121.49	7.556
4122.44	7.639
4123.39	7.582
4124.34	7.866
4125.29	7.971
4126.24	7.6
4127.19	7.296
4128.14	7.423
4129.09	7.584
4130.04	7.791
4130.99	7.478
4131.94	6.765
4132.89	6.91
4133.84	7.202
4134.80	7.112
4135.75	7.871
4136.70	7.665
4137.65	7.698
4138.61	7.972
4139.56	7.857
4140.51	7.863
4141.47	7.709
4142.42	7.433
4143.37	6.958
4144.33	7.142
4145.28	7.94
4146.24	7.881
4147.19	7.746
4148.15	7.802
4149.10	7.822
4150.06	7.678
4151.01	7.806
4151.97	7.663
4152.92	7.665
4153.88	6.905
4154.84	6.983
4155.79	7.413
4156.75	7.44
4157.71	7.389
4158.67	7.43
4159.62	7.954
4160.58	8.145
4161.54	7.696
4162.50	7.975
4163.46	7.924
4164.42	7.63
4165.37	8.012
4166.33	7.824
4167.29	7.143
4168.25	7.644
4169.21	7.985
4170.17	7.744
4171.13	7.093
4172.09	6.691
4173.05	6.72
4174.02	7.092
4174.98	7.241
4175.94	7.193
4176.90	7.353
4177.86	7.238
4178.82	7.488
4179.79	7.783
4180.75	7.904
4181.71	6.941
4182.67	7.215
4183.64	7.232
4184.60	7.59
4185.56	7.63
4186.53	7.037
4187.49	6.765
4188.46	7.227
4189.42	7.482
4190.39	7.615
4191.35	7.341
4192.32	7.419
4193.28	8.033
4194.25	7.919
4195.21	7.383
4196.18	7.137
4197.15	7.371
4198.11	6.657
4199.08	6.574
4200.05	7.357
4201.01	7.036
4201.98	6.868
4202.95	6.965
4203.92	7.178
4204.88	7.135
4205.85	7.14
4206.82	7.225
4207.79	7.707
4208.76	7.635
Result 1.4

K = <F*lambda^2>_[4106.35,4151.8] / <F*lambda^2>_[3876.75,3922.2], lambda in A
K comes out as 1.40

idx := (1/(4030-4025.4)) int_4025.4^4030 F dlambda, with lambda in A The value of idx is 7.76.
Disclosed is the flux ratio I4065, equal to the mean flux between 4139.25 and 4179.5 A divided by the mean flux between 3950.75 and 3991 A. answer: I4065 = 1.4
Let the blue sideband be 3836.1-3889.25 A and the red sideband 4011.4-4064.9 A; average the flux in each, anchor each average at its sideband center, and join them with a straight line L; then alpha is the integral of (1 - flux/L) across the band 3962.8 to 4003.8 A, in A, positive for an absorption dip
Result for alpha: 6.5 A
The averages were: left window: 6.15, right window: 7.37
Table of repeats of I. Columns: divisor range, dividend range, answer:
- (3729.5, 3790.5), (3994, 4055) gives 1.48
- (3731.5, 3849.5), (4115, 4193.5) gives 1.58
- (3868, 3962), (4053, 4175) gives 1.45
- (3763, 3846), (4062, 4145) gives 1.44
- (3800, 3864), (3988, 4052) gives 1.37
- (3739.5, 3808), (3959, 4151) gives 1.36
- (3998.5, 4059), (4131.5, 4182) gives 1.08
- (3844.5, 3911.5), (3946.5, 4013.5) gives 1.03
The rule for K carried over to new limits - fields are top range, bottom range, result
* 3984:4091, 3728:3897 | 1.40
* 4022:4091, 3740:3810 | 1.41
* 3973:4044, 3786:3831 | 1.33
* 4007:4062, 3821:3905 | 1.37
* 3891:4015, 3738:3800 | 1.09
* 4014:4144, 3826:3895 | 1.40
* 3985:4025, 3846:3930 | 1.27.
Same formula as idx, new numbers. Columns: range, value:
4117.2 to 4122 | 7.51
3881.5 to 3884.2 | 6.42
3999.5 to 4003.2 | 7.49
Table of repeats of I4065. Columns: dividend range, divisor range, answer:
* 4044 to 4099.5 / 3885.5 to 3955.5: 1.36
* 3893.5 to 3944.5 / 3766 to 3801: 0.86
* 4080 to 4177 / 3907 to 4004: 1.33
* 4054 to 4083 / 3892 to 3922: 1.15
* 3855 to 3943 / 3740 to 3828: 0.94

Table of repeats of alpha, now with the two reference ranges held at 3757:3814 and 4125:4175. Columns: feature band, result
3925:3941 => 8.4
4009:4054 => -2.0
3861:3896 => 2.1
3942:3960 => 1.8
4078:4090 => -0.3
